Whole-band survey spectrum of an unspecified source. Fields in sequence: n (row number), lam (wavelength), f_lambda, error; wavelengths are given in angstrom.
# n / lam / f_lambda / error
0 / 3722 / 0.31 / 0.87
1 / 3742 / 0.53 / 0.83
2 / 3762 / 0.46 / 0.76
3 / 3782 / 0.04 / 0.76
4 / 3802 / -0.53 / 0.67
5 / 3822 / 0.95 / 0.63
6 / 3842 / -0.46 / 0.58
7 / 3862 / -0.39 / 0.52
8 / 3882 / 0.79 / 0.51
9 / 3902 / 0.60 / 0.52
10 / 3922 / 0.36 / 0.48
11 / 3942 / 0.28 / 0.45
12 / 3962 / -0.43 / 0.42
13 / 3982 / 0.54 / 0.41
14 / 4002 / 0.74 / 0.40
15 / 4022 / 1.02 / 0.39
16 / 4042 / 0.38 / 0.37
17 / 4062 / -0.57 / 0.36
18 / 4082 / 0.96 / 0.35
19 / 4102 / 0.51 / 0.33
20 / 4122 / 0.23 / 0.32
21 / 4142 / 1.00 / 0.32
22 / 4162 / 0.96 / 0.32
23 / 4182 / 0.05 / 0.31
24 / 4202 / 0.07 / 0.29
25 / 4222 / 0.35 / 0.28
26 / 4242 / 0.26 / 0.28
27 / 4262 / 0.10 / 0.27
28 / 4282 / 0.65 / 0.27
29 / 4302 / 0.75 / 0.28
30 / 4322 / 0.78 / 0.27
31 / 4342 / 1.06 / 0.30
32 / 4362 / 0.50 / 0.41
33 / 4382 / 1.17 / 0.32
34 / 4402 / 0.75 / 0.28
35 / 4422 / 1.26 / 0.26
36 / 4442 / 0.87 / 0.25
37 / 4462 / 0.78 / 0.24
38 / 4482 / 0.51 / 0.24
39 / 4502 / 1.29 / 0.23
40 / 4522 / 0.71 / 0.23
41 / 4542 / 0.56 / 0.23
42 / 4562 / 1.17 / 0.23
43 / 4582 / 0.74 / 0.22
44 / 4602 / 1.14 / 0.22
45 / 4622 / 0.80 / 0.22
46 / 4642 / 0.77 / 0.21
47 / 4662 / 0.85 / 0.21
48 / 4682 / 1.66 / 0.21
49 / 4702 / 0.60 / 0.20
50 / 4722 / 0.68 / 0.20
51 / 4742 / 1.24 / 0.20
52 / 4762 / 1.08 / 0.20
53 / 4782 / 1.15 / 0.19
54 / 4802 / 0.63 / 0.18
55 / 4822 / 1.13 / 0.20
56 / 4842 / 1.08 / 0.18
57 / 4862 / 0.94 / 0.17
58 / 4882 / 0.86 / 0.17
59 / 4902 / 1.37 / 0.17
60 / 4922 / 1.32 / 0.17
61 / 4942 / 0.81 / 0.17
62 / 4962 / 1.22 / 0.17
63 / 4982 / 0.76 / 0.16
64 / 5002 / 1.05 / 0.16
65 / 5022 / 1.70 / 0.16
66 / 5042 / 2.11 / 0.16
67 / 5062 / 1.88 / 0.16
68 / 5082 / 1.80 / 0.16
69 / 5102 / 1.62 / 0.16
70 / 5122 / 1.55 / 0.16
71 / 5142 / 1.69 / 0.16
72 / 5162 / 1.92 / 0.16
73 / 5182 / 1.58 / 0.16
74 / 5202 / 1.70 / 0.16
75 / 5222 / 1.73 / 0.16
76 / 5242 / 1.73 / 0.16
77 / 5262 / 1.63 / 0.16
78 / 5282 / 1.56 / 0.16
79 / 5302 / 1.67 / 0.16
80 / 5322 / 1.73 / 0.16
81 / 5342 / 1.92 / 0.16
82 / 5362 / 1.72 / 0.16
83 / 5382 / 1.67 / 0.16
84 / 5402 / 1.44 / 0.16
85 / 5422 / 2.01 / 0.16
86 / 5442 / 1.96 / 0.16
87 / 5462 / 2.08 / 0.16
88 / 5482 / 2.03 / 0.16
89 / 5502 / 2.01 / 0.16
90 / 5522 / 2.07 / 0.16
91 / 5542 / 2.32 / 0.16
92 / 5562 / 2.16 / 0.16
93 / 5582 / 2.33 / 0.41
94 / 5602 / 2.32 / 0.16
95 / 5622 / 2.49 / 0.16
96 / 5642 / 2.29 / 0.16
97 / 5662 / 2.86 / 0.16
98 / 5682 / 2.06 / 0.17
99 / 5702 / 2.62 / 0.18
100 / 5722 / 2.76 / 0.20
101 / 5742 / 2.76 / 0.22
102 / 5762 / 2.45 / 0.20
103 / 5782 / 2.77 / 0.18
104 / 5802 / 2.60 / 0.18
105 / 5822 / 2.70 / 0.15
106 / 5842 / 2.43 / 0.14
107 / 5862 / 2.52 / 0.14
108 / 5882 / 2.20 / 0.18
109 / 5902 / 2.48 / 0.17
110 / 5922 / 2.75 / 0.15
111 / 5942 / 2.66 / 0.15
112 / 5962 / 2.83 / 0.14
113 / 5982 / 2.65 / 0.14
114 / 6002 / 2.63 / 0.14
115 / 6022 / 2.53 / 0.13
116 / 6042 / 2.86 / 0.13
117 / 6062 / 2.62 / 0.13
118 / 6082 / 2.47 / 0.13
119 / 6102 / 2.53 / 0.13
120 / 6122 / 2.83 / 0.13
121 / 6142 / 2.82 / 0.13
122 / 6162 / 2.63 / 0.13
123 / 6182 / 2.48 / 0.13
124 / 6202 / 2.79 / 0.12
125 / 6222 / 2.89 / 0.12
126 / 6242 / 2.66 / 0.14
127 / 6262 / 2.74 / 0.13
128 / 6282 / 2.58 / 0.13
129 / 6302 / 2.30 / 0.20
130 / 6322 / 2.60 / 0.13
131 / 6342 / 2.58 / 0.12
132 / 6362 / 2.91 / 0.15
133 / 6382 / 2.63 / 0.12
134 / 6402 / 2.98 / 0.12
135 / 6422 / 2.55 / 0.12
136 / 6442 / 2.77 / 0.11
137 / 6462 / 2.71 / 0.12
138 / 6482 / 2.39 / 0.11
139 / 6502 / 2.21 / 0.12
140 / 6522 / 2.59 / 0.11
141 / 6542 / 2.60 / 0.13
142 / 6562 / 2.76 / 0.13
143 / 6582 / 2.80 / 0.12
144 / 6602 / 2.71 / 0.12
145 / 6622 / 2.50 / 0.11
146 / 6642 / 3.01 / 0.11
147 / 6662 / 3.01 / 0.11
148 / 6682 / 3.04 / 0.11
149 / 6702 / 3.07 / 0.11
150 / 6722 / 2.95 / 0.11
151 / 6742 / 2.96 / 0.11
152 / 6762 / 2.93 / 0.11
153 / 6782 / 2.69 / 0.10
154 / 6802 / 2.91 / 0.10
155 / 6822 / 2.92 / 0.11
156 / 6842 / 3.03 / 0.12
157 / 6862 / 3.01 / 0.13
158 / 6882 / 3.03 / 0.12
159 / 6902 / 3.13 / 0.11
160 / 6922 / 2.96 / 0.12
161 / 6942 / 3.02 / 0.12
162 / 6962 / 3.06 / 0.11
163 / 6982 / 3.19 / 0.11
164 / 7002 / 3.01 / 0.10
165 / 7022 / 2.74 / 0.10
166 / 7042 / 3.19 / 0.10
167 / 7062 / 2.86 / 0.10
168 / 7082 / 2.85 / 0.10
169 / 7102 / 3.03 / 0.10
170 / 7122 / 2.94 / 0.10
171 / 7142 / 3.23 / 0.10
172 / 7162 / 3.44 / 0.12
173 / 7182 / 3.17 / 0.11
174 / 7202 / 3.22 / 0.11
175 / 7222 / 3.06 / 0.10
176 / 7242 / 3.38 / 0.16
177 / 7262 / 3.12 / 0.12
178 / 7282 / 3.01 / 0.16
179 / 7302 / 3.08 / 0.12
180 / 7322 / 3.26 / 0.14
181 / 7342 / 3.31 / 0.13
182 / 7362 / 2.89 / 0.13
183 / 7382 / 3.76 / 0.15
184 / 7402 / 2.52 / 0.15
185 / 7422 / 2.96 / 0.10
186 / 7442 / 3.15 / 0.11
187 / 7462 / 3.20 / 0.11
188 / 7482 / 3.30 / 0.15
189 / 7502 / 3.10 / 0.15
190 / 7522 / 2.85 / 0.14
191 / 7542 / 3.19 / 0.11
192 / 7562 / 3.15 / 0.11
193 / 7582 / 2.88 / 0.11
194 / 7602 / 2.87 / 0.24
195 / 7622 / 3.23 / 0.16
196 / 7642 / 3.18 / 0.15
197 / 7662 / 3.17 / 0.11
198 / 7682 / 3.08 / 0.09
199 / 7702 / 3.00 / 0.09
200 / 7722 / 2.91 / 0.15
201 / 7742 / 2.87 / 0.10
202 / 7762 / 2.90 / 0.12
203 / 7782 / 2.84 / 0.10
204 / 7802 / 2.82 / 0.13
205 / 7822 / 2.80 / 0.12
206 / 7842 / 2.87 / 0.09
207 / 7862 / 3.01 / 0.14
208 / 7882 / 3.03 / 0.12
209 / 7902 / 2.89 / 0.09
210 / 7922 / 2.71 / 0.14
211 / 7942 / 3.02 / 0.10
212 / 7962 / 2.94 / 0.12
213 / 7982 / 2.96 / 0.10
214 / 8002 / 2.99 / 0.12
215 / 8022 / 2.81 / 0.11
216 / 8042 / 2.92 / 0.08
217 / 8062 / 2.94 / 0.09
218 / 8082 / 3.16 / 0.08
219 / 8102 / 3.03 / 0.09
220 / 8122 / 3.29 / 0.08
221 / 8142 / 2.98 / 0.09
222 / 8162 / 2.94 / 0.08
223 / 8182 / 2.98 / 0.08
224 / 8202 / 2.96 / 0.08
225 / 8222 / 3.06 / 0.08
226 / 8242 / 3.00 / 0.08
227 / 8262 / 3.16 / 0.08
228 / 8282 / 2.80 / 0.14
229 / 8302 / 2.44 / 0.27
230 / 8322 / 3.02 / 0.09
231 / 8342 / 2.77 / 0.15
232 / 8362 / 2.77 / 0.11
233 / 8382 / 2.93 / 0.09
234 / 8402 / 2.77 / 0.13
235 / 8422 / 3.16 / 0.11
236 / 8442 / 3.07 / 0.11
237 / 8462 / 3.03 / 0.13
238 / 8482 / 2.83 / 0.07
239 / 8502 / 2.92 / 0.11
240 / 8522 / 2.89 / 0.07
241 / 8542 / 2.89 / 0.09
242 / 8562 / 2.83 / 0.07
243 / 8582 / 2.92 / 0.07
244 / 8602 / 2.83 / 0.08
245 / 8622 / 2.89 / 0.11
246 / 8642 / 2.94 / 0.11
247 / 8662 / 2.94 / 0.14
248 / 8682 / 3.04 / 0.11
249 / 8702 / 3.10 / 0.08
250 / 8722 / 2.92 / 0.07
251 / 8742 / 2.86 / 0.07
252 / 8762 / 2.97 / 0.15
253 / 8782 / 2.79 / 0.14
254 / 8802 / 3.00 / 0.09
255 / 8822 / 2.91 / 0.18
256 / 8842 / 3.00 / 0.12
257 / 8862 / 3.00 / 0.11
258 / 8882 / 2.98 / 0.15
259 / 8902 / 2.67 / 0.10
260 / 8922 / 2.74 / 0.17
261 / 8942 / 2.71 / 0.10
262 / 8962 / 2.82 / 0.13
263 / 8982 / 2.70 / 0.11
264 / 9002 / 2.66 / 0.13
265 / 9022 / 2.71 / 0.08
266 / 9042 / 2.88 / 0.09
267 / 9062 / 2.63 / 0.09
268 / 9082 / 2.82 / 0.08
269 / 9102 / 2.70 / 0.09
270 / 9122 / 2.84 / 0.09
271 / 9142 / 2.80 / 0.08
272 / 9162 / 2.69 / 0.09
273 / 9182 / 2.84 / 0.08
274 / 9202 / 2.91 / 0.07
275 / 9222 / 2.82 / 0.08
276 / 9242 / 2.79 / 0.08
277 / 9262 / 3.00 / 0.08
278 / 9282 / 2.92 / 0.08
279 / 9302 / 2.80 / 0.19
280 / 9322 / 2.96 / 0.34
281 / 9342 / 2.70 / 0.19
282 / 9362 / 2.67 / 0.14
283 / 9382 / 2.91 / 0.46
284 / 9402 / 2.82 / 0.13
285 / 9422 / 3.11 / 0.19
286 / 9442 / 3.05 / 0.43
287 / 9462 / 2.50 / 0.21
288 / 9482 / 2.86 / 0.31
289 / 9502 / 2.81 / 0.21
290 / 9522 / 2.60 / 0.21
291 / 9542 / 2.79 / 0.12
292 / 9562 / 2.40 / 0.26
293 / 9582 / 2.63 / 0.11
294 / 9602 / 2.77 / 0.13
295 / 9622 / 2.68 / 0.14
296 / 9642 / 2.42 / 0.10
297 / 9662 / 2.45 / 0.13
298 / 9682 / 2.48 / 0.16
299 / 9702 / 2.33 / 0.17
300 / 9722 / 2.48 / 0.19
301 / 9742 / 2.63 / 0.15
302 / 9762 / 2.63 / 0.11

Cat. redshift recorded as 0.256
